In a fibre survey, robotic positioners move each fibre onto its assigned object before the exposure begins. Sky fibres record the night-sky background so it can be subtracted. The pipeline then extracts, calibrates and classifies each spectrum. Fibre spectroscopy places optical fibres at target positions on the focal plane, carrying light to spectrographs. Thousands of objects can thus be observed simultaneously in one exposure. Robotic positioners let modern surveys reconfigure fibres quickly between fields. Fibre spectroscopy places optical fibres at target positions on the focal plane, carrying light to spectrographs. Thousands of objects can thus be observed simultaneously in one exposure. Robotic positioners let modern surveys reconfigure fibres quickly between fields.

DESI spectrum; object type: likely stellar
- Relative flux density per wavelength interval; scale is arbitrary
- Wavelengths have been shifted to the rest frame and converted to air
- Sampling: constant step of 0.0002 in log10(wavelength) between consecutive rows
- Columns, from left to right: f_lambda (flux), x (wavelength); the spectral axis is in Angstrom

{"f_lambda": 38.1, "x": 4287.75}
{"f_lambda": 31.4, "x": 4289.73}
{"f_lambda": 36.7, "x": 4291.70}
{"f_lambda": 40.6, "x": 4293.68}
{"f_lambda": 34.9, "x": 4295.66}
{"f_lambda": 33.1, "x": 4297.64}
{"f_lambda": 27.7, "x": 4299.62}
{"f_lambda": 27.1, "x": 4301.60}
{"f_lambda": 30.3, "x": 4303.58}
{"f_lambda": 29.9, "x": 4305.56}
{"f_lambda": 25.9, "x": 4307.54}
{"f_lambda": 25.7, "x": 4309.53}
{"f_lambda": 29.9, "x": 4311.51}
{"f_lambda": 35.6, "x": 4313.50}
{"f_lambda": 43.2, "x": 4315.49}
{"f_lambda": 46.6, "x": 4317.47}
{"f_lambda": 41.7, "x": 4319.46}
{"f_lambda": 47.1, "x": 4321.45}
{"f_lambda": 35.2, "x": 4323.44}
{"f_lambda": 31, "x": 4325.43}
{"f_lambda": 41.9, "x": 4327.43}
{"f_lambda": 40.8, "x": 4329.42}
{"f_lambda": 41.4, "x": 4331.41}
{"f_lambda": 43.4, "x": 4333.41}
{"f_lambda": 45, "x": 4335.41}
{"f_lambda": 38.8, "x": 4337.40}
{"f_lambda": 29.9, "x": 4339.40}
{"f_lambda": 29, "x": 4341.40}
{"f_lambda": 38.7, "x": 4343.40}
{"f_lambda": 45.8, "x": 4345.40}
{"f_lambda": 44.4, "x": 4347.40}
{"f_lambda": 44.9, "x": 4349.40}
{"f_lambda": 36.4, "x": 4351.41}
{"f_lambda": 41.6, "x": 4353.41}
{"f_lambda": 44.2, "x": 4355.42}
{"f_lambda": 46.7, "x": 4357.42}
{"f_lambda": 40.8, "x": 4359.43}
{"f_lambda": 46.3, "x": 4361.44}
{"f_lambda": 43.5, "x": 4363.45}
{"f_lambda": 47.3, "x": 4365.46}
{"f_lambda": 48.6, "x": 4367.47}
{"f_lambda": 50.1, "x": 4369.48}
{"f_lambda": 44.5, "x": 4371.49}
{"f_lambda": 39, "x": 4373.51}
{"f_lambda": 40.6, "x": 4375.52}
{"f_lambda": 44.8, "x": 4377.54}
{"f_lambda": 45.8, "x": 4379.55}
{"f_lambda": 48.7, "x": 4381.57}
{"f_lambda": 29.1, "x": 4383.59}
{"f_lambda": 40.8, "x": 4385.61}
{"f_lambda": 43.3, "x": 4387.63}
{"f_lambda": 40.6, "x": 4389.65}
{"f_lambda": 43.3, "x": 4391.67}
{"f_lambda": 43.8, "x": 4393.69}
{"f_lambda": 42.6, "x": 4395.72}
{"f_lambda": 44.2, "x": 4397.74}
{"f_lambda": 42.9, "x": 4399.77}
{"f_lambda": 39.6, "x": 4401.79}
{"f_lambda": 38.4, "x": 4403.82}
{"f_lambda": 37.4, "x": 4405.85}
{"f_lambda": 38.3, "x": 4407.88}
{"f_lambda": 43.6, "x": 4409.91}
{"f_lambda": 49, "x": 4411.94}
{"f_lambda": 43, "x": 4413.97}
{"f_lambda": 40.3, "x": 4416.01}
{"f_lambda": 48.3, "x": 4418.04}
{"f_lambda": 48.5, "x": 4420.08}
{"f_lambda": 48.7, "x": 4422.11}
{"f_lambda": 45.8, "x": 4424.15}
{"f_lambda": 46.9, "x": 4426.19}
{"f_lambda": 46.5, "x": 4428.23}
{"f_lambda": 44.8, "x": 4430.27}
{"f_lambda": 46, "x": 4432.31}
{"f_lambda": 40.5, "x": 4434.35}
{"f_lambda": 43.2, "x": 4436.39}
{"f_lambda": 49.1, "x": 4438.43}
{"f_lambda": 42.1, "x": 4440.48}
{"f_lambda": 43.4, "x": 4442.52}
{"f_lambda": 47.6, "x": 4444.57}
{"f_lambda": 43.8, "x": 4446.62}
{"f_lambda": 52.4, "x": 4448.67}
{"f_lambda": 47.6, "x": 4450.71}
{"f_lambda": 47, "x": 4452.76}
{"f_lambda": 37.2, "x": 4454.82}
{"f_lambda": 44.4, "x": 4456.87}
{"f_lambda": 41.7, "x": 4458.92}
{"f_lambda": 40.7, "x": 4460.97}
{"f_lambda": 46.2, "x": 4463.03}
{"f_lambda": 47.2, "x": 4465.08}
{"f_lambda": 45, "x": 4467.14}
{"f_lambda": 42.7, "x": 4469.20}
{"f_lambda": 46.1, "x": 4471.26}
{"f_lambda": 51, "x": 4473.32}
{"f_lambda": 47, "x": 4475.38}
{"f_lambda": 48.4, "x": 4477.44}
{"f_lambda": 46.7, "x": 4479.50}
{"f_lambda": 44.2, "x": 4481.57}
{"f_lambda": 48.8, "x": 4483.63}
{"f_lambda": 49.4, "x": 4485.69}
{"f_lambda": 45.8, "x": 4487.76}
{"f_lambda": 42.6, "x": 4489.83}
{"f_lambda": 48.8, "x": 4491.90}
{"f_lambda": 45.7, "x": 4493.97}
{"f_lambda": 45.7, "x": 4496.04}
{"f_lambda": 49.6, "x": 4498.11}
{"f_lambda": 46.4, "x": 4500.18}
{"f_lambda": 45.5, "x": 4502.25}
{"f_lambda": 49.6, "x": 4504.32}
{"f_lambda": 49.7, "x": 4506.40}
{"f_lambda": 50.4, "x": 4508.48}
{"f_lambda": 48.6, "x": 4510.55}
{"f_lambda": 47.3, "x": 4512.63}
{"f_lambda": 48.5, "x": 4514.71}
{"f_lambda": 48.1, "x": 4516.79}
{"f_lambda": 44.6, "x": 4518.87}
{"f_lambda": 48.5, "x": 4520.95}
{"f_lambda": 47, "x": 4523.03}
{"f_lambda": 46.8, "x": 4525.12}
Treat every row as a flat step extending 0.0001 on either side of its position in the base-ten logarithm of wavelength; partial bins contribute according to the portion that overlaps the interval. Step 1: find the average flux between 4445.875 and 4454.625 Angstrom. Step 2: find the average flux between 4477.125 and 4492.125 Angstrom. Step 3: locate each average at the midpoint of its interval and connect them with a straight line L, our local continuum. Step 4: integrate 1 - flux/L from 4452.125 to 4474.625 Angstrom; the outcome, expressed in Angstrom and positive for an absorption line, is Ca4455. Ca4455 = 1.1 Angstrom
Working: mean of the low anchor 46.8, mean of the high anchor 46.6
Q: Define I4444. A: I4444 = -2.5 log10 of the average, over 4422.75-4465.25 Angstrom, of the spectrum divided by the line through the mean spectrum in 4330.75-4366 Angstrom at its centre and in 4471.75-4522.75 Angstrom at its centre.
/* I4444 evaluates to 0.010 mag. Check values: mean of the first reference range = 41.5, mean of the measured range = 44.9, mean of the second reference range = 47.5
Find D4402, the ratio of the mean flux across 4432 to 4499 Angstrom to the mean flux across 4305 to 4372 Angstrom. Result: 1.14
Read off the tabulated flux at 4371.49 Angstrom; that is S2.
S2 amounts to 44.5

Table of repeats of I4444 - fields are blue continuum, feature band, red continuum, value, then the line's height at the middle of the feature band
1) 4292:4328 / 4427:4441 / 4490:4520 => -0.04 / 42.9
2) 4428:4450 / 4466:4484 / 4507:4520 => 0.00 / 46.7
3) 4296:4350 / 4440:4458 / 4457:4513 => -0.02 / 44.5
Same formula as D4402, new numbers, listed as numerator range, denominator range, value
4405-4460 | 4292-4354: 1.21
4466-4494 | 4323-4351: 1.19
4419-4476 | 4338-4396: 1.08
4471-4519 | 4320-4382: 1.13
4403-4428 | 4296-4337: 1.22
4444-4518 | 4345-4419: 1.08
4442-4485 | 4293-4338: 1.26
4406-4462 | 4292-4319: 1.34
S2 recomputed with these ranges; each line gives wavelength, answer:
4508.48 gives 50.4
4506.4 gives 49.7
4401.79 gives 39.6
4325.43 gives 31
